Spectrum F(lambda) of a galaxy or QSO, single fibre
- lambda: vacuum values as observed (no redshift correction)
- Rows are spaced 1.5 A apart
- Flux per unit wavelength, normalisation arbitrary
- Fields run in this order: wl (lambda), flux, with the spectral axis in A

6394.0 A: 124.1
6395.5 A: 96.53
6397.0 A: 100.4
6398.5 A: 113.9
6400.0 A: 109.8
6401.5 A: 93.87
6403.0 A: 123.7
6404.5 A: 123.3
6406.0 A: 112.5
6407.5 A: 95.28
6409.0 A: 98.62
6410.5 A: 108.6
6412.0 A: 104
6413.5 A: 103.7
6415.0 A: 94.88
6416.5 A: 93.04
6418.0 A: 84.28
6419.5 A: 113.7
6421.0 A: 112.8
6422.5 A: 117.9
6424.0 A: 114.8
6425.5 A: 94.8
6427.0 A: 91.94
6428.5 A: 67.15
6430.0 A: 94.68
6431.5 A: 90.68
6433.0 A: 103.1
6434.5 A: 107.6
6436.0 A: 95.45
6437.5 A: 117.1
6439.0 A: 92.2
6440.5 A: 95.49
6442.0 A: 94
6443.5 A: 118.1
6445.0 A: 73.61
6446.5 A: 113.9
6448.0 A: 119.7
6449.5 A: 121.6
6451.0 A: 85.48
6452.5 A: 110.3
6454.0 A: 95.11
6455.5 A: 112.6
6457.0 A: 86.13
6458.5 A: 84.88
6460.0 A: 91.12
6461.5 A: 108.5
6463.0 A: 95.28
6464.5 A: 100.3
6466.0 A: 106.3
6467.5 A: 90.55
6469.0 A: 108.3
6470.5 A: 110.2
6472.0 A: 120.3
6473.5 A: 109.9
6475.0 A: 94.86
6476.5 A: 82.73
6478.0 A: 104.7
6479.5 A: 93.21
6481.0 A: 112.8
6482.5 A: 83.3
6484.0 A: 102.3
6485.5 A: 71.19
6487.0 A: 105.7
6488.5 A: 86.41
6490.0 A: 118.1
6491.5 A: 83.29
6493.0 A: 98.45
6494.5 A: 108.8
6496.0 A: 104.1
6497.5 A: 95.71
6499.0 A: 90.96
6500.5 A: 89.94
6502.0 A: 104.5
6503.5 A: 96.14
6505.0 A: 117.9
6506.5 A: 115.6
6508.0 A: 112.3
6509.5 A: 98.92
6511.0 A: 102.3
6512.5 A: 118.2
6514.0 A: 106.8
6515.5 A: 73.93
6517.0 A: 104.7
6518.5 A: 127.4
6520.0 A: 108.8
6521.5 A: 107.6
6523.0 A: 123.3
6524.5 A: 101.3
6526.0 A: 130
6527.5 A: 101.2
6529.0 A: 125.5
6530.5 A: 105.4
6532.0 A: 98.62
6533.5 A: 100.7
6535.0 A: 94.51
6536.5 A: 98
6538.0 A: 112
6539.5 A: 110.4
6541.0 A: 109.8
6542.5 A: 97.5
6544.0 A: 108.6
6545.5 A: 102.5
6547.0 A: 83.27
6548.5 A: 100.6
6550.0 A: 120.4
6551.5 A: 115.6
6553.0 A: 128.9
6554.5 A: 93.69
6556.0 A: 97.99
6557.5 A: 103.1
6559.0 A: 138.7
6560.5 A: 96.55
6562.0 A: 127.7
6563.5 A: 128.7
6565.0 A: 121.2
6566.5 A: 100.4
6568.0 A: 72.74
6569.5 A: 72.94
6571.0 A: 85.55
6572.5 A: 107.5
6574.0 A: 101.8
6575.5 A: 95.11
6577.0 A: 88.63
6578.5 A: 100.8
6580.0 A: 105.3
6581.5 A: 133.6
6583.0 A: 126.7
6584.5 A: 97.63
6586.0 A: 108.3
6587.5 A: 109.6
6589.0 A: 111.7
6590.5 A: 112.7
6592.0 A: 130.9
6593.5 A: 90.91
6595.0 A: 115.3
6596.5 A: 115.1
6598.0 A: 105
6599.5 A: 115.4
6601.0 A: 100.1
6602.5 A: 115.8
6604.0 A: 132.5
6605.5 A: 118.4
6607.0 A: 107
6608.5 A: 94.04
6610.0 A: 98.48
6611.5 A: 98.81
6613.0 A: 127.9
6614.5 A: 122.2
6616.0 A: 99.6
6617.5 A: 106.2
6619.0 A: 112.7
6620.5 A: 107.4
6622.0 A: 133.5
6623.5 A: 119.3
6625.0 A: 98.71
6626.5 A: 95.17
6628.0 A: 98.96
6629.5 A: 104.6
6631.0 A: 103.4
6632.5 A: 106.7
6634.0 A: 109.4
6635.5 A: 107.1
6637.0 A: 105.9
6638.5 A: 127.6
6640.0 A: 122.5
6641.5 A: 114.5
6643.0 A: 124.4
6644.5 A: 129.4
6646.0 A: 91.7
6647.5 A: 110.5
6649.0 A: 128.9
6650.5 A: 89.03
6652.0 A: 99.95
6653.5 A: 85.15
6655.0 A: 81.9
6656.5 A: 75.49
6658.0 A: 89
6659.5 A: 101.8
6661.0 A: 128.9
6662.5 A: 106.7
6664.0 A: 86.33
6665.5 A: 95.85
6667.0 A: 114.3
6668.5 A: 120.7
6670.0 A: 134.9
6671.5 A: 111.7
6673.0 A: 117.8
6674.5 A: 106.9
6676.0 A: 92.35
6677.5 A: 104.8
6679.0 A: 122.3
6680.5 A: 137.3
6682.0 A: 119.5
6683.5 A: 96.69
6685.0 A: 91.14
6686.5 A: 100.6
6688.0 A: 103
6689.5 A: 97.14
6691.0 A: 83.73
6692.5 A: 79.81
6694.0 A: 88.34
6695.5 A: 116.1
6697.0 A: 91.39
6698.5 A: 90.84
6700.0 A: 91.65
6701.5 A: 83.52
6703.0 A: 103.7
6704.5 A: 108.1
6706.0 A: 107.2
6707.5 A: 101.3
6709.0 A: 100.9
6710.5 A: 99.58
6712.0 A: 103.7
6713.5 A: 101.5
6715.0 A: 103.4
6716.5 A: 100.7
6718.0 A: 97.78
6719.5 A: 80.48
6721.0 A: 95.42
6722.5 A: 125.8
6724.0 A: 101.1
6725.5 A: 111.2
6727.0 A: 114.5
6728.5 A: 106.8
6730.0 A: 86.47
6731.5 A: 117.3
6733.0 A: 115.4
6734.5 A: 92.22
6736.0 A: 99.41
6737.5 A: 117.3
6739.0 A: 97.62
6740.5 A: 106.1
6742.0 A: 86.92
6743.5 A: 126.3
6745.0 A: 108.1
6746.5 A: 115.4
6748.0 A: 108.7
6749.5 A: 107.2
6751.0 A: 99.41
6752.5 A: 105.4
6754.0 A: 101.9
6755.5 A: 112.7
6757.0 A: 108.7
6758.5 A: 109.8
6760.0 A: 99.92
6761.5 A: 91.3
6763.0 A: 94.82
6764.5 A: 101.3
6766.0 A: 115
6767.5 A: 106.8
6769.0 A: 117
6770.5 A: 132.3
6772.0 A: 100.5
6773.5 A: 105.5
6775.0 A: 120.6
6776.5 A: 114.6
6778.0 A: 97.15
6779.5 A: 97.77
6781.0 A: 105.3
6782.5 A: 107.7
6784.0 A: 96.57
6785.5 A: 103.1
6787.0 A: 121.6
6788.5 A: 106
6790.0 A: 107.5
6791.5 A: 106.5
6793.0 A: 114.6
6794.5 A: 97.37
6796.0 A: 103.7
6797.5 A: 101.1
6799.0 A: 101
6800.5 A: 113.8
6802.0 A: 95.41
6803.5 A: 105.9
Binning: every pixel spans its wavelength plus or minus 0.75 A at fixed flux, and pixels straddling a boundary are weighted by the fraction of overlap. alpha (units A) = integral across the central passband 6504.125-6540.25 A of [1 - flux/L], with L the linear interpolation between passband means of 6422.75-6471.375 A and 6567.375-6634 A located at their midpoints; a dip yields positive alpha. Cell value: -1.6 A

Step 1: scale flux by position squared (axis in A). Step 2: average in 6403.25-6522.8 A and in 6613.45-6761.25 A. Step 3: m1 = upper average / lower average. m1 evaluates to 1.11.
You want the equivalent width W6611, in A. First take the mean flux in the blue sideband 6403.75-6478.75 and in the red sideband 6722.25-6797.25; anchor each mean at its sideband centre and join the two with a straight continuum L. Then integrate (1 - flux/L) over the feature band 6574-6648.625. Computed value -4.4 A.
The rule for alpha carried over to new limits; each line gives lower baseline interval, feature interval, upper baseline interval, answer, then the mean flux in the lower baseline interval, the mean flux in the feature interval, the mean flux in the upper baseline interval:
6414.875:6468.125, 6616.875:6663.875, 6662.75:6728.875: -1.9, 99.8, 107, 103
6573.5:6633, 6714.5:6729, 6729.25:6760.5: 0.4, 109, 104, 106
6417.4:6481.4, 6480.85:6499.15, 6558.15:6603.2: 1.1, 101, 96.7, 108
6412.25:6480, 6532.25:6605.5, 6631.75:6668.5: -2.5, 100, 107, 106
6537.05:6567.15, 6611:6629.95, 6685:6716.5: -1.0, 110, 110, 97.7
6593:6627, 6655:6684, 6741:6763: 0.1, 110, 108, 105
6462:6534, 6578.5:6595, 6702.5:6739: -1.4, 103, 112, 104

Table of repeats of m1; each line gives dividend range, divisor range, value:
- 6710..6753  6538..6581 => 1.05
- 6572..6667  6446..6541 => 1.09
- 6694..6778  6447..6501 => 1.14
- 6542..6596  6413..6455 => 1.10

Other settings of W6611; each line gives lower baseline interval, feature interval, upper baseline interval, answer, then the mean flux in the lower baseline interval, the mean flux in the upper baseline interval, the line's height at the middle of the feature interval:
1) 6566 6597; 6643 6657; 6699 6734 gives 0.30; 104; 102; 103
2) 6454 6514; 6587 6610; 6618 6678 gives -1.29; 100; 107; 105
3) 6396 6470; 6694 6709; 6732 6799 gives 0.95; 102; 106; 106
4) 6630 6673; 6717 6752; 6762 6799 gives 0.69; 107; 107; 107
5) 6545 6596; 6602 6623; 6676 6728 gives -1.49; 107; 101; 105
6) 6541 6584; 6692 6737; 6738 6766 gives 1.85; 106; 105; 105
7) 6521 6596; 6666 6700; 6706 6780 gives 0.25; 107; 105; 106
